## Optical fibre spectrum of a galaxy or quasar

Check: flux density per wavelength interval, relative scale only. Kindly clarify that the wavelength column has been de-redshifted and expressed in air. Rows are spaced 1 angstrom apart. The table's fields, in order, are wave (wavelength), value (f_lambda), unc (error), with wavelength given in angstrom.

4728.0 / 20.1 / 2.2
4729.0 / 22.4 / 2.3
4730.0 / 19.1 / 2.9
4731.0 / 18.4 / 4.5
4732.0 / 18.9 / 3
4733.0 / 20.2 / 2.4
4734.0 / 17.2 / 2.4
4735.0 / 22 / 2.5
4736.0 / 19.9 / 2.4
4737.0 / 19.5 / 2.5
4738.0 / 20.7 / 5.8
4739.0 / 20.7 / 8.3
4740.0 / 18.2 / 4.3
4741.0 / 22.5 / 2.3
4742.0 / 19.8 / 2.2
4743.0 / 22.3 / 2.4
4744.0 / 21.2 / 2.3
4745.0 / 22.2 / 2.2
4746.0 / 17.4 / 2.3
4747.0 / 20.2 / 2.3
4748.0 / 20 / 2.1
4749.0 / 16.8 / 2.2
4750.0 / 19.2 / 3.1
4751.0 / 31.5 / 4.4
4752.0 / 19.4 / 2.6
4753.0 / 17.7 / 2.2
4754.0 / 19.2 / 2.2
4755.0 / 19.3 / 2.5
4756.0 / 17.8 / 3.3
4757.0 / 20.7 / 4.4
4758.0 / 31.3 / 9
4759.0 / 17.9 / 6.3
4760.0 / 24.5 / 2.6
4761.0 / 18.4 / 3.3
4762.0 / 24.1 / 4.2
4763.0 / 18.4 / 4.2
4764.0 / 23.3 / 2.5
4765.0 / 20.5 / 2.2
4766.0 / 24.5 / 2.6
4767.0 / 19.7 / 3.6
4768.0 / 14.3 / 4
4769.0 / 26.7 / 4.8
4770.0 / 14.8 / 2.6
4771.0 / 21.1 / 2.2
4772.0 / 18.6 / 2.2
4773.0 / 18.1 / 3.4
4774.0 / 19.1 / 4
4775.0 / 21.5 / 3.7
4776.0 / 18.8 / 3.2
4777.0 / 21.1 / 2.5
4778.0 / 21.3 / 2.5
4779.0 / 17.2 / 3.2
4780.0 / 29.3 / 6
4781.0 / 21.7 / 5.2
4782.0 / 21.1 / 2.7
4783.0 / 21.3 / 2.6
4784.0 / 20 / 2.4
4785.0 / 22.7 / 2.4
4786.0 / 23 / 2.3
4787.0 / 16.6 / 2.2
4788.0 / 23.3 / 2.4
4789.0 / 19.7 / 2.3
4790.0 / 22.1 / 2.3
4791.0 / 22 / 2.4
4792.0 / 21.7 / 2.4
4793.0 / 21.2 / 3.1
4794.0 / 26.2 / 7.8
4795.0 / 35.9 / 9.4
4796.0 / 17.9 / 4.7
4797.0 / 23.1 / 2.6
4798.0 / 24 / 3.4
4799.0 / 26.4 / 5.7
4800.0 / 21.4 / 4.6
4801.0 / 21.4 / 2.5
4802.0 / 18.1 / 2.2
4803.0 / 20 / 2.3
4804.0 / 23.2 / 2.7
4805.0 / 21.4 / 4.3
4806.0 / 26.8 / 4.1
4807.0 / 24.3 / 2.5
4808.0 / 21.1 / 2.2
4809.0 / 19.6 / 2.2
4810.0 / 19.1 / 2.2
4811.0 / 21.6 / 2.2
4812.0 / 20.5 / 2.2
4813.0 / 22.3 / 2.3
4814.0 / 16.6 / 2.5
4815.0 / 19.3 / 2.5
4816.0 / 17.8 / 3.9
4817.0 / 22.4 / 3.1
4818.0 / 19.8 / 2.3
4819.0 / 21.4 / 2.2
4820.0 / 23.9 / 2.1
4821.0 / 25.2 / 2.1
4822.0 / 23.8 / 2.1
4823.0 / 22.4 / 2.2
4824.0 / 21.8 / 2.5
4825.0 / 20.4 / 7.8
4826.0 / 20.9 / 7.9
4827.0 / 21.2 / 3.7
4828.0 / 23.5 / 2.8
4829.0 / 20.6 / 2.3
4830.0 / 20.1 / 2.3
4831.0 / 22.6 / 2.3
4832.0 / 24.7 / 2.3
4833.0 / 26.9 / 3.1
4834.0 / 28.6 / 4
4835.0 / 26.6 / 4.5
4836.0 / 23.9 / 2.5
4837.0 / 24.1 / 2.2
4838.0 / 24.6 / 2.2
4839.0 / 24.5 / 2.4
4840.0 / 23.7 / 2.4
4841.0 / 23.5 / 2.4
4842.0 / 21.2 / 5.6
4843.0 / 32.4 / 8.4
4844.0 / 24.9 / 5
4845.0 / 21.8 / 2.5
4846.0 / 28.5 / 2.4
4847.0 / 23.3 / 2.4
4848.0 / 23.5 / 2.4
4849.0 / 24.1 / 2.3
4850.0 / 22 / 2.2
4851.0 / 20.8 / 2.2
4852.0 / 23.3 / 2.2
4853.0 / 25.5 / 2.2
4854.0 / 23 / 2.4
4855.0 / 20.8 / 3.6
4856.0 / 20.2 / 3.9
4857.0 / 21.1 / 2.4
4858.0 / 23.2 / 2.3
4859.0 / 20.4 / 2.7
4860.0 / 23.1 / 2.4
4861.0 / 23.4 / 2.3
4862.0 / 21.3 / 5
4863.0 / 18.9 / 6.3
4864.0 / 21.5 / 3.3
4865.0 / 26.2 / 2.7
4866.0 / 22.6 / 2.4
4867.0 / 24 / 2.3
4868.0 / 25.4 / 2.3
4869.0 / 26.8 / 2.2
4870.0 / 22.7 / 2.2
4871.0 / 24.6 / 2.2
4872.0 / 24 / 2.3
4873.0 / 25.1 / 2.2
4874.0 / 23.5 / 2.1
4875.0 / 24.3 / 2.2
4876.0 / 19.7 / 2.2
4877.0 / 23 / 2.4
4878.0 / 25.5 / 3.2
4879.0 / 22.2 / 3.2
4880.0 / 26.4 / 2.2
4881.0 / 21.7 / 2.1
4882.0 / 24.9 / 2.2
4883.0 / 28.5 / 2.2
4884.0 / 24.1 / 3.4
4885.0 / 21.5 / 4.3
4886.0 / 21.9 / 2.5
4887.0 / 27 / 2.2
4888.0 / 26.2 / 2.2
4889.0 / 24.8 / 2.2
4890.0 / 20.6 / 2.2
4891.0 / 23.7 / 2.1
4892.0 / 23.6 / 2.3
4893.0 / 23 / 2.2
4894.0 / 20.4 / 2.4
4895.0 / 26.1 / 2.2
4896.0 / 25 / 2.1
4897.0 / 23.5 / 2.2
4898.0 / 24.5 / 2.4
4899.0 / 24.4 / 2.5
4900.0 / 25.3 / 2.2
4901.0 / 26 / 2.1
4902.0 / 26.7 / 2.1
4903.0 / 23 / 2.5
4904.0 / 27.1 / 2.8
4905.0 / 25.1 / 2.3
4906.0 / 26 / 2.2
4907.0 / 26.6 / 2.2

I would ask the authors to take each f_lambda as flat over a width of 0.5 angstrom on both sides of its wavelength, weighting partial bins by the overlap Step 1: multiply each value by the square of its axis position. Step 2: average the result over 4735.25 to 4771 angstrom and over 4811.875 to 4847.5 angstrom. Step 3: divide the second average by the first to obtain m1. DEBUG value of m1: 1.15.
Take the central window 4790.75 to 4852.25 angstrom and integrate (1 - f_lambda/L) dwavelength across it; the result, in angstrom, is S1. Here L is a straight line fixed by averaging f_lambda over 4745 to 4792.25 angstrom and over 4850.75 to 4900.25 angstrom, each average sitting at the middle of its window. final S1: -2.1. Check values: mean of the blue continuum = 20.8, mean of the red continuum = 23.5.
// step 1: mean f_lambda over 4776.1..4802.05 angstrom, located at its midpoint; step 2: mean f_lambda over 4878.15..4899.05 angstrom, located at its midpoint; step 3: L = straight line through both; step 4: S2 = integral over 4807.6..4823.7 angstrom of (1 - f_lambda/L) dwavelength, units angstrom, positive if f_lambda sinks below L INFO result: 1.2 angstrom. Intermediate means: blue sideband 22.3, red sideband 24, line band 21.1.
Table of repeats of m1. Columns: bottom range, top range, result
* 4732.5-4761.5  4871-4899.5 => 1.23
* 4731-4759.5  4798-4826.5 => 1.08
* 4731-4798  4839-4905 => 1.18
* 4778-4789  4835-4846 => 1.18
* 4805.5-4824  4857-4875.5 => 1.11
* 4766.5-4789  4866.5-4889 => 1.23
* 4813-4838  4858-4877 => 1.05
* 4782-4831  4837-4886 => 1.10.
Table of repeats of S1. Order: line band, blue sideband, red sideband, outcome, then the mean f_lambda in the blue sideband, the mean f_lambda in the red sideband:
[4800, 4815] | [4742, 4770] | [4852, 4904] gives 0.7 angstrom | 20.9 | 23.7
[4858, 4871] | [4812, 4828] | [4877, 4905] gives 0.1 angstrom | 21.3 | 24.3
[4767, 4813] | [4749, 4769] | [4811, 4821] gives -1.4 angstrom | 21.2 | 20.7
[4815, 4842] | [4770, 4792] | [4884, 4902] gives -0.9 angstrom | 20.8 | 24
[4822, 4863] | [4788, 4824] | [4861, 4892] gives -0.6 angstrom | 22.1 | 23.7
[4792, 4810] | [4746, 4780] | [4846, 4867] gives -1.3 angstrom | 20.6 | 22.6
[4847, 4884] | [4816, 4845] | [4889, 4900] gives 0.4 angstrom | 23.4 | 23.6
